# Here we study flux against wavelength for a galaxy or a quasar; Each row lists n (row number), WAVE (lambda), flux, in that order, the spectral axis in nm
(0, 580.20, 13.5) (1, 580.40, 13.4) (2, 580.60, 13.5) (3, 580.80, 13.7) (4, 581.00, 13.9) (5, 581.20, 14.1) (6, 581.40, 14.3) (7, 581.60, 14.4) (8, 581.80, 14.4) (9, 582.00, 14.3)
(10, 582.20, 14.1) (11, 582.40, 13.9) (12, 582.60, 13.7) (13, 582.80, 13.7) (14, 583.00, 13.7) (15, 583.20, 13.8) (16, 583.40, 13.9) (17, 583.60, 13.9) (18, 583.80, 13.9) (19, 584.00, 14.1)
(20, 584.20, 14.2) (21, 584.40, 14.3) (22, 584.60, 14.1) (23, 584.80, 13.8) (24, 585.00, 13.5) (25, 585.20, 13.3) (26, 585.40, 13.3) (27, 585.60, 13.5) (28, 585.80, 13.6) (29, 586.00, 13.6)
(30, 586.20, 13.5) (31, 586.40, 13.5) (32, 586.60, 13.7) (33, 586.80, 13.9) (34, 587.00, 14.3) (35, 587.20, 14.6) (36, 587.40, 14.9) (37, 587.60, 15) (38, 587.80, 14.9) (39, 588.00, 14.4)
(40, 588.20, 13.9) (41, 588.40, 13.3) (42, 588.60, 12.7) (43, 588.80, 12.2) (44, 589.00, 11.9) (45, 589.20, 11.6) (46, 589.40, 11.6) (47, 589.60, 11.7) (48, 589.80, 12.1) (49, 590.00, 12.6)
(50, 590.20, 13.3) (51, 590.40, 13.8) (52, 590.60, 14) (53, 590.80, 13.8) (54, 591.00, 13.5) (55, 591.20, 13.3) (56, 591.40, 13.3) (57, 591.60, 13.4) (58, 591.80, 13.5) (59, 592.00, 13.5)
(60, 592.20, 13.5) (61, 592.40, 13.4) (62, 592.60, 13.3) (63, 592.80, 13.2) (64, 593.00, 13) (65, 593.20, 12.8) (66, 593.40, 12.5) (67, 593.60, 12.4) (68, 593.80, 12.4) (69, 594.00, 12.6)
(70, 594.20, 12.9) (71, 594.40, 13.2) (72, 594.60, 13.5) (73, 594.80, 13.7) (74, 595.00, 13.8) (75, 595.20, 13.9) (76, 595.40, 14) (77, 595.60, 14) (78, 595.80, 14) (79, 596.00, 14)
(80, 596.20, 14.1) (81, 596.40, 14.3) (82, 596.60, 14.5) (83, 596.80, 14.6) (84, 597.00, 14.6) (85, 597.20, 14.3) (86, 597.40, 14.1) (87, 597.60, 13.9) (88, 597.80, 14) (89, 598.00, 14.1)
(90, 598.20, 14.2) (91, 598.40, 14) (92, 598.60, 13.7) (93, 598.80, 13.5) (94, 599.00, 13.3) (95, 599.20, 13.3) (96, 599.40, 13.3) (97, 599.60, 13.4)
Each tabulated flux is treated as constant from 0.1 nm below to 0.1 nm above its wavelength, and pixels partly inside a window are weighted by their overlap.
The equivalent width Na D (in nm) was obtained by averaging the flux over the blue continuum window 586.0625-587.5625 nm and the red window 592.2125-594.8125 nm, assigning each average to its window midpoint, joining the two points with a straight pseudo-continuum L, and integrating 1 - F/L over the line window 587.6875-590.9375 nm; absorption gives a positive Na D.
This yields 0.16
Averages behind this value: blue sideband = 14.1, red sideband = 13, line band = 13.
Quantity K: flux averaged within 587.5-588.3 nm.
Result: 14.6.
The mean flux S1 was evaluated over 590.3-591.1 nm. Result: 13.8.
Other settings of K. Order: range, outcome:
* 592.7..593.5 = 12.9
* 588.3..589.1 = 12.5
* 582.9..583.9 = 13.8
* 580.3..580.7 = 13.5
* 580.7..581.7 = 14.1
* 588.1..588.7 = 13.3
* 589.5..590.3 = 12.4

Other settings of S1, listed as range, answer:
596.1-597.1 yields 14.4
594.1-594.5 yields 13.1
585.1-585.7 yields 13.4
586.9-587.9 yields 14.7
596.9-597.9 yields 14.2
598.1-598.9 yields 13.8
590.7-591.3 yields 13.5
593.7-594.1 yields 12.5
